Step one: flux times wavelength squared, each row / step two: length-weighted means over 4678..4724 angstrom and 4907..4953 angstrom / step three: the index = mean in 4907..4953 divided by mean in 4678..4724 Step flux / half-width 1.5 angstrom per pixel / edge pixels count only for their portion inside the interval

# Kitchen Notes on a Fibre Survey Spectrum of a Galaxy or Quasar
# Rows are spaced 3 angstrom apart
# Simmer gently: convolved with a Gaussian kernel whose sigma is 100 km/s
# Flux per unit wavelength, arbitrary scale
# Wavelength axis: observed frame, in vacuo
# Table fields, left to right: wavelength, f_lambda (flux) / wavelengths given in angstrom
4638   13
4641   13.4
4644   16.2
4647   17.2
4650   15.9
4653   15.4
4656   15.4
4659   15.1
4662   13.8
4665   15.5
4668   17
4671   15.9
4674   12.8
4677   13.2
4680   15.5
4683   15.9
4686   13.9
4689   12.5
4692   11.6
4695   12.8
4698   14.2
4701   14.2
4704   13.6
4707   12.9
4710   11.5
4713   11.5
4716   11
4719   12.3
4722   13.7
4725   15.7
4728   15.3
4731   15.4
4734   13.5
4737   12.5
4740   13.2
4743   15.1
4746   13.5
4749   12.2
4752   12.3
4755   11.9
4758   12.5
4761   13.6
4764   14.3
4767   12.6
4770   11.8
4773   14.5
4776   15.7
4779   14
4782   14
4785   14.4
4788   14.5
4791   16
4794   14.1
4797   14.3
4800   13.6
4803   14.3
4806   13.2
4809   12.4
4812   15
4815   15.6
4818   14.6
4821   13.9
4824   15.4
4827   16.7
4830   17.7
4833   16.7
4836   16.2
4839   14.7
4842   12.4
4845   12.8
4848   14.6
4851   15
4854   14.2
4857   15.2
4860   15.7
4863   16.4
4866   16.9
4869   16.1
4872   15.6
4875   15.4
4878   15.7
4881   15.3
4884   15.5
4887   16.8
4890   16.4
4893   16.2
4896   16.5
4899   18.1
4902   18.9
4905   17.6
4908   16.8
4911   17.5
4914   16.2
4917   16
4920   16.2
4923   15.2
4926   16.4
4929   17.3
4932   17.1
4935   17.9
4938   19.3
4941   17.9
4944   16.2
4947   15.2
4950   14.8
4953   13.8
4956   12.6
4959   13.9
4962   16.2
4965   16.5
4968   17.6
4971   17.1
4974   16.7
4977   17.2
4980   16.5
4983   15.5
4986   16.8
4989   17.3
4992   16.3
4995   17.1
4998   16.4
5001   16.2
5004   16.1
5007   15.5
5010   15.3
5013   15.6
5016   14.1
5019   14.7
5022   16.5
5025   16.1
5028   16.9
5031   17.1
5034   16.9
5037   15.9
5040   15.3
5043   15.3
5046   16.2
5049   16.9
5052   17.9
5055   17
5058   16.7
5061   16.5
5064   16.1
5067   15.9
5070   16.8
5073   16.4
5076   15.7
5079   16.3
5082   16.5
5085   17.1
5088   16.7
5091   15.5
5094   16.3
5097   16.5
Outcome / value 1.38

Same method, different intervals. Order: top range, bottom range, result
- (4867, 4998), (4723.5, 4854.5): 1.22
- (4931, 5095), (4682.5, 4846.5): 1.30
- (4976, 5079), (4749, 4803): 1.31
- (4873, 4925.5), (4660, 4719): 1.32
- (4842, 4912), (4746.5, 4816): 1.21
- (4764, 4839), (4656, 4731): 1.10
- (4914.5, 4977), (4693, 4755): 1.34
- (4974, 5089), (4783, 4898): 1.16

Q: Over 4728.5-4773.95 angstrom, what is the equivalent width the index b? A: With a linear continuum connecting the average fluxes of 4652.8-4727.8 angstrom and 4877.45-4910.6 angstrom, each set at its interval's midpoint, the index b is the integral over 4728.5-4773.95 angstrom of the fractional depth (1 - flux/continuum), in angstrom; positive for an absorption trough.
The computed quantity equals 4.45 angstrom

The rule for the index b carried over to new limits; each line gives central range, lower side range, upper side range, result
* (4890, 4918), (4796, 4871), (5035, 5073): -3.0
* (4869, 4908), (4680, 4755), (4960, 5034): -3.4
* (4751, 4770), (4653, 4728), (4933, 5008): 2.2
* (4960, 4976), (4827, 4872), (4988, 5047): -0.9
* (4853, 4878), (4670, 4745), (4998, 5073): -1.5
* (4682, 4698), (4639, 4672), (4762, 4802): 1.9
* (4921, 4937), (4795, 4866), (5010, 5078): -1.4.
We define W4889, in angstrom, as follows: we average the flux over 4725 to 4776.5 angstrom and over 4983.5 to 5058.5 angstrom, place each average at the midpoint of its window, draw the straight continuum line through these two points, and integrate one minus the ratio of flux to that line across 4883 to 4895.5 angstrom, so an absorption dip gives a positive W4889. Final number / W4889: -1.1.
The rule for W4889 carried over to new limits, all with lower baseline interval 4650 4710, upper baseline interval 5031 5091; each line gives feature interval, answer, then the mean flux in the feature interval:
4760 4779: 1.3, 13.8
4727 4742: 0.6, 14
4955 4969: 0.4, 15.4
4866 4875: -0.4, 16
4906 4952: -2.9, 16.6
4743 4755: 1.4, 12.9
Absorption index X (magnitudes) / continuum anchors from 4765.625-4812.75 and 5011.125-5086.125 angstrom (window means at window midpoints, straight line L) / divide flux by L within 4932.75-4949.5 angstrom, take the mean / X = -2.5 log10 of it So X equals -0.122 mag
